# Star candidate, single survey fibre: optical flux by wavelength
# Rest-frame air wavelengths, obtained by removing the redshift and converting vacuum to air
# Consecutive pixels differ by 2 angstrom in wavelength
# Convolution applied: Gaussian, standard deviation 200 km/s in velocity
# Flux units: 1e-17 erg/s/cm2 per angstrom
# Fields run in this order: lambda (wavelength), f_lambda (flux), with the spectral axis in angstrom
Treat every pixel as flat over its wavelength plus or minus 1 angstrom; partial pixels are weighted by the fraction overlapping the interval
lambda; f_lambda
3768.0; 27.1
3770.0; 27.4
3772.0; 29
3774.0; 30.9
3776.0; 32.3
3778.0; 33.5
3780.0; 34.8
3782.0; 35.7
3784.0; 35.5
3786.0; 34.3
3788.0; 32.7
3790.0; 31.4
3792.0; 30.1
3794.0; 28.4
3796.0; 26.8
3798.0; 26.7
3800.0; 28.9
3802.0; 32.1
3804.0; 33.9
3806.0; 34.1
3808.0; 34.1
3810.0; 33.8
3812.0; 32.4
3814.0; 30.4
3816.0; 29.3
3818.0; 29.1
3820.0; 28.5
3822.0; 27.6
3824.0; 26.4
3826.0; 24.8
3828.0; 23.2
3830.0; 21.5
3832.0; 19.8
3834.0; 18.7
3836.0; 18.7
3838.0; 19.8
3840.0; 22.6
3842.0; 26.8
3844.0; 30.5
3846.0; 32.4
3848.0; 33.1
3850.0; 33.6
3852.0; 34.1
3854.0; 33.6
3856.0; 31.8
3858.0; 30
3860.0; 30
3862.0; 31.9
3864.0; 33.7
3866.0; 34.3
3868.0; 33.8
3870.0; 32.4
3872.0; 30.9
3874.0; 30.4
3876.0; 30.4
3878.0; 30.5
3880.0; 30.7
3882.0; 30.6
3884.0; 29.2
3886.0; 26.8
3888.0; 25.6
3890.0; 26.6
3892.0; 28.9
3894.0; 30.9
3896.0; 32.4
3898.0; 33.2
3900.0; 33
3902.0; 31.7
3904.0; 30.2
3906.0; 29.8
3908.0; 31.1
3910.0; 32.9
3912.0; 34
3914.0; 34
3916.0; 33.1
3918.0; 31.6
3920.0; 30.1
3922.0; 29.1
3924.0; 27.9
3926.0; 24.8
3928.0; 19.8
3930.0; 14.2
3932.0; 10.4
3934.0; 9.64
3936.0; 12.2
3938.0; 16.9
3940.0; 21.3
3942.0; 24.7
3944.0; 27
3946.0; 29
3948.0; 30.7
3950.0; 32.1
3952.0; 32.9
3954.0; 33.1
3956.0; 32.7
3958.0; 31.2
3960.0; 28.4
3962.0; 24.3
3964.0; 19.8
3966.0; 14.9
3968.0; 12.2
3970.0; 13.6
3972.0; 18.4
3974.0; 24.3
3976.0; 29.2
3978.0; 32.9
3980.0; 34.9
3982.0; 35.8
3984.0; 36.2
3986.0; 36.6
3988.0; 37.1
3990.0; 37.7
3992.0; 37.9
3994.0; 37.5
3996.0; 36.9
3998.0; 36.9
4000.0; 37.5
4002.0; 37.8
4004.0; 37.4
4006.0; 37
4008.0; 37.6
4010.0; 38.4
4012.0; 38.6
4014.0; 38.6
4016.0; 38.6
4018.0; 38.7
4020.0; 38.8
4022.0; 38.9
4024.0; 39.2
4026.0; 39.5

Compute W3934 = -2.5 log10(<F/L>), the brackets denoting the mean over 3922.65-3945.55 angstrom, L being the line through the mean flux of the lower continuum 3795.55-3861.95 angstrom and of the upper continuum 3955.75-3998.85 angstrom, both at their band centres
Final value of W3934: 0.44 mag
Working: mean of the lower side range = 28.5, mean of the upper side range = 29.4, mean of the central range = 19.4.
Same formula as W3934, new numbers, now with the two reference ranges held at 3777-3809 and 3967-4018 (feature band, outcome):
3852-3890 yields 0.06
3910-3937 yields 0.34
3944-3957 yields 0.07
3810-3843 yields 0.27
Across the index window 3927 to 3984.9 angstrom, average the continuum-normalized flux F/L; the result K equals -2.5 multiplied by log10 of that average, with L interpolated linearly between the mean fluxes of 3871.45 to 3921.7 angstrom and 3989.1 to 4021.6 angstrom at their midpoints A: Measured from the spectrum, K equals 0.39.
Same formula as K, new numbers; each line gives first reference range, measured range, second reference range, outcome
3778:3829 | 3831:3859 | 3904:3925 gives 0.125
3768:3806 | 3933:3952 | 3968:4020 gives 0.403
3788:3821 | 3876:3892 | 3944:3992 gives 0.039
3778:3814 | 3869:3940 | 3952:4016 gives 0.164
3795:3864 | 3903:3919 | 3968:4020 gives -0.022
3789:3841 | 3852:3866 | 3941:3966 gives -0.163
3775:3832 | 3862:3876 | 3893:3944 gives -0.156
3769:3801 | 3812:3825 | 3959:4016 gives 0.087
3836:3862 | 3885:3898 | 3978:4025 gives 0.102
